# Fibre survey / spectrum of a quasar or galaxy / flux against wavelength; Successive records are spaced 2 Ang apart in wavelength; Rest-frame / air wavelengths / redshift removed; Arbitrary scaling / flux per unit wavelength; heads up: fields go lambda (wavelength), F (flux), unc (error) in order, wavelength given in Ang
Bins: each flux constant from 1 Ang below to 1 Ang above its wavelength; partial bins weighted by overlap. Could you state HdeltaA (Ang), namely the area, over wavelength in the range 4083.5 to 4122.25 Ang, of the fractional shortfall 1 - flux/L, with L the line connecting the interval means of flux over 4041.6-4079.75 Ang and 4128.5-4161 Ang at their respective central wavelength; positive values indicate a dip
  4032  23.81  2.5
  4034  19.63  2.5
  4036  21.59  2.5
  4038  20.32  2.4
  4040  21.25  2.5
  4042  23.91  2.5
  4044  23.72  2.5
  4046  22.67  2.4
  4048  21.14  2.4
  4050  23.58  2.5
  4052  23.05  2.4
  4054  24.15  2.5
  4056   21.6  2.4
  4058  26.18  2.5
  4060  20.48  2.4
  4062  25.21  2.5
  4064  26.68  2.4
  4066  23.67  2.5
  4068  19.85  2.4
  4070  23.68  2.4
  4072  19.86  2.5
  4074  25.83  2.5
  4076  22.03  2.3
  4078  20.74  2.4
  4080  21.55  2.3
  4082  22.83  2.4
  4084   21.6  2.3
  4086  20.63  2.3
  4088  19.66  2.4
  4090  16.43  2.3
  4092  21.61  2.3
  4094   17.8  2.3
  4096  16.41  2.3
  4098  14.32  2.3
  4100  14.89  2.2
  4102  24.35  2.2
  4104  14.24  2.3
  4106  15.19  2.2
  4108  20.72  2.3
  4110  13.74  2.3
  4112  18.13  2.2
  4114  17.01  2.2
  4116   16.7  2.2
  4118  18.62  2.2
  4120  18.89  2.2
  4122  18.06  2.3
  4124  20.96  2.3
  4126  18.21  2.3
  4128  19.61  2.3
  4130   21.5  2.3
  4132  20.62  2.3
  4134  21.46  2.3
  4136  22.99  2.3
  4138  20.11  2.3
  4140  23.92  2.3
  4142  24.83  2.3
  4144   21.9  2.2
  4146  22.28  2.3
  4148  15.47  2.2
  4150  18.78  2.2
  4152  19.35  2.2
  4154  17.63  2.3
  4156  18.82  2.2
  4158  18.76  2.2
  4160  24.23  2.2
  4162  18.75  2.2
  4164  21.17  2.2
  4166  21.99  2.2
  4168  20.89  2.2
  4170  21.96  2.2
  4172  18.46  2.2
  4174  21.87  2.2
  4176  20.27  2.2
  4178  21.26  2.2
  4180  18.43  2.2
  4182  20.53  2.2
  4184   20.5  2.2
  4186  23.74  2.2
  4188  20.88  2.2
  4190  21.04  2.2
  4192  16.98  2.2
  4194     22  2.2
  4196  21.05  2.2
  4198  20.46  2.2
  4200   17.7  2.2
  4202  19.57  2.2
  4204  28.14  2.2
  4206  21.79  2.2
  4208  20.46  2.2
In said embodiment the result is 7.07 Ang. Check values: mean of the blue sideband 23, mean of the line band 17.9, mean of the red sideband 20.8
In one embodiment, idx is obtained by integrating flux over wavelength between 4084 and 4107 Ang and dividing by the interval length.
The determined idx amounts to 17.9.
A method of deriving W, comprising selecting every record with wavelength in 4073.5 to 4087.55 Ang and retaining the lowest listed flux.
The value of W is 20.63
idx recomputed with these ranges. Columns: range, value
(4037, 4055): 22.6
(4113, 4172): 20.2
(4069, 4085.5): 22.2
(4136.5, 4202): 20.5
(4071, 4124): 19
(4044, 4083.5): 22.9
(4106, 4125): 17.9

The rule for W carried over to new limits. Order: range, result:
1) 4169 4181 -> 18.43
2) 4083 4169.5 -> 13.74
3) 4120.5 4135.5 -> 18.06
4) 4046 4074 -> 19.85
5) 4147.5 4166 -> 15.47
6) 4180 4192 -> 16.98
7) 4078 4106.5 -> 14.24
